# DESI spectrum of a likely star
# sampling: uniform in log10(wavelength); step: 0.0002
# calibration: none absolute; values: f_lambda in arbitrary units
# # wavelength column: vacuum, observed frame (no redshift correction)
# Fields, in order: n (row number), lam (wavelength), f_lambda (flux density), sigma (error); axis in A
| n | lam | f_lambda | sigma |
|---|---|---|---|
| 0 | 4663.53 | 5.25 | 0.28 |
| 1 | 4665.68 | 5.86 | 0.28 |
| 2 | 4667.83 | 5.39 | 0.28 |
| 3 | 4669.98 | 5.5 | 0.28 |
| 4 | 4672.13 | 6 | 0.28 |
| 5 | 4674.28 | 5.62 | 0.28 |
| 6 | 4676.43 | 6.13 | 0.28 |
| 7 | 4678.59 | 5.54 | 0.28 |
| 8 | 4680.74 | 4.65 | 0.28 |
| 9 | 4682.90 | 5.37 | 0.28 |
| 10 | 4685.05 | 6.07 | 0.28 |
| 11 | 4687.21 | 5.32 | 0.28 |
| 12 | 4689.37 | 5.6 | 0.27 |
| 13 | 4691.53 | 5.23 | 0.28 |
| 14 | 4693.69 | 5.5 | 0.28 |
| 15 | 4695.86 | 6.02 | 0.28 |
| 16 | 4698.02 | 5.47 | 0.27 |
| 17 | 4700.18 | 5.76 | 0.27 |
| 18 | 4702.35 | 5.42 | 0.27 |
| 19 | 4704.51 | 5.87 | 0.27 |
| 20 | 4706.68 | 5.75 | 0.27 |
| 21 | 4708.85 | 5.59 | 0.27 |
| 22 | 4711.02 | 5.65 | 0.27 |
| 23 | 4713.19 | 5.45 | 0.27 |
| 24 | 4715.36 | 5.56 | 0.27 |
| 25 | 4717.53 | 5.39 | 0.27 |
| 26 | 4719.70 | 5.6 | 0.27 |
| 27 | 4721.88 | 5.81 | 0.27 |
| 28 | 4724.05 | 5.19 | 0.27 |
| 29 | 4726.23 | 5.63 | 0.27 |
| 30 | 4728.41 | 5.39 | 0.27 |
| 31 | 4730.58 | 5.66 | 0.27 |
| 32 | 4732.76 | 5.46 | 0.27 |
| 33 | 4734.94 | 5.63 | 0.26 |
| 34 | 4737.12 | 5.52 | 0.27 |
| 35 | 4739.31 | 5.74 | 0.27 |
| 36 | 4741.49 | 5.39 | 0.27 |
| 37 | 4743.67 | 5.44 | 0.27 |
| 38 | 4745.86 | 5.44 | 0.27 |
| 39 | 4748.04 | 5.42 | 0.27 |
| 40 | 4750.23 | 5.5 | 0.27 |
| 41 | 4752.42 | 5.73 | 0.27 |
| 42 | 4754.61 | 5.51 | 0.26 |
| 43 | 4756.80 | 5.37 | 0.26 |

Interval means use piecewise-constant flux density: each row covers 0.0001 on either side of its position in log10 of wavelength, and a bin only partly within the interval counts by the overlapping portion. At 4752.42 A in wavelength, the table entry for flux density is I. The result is 5.73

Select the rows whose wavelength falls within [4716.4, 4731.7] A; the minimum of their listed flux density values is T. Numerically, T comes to 5.19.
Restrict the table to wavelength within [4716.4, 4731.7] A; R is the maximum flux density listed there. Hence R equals 5.81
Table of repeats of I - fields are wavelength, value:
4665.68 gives 5.86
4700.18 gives 5.76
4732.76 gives 5.46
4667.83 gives 5.39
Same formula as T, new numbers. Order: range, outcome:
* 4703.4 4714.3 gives 5.45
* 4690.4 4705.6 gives 5.23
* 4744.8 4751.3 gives 5.42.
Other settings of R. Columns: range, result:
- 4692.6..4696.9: 6.02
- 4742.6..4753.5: 5.73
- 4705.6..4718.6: 5.75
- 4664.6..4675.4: 6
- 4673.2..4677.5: 6.13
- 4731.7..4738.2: 5.63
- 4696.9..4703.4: 5.76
